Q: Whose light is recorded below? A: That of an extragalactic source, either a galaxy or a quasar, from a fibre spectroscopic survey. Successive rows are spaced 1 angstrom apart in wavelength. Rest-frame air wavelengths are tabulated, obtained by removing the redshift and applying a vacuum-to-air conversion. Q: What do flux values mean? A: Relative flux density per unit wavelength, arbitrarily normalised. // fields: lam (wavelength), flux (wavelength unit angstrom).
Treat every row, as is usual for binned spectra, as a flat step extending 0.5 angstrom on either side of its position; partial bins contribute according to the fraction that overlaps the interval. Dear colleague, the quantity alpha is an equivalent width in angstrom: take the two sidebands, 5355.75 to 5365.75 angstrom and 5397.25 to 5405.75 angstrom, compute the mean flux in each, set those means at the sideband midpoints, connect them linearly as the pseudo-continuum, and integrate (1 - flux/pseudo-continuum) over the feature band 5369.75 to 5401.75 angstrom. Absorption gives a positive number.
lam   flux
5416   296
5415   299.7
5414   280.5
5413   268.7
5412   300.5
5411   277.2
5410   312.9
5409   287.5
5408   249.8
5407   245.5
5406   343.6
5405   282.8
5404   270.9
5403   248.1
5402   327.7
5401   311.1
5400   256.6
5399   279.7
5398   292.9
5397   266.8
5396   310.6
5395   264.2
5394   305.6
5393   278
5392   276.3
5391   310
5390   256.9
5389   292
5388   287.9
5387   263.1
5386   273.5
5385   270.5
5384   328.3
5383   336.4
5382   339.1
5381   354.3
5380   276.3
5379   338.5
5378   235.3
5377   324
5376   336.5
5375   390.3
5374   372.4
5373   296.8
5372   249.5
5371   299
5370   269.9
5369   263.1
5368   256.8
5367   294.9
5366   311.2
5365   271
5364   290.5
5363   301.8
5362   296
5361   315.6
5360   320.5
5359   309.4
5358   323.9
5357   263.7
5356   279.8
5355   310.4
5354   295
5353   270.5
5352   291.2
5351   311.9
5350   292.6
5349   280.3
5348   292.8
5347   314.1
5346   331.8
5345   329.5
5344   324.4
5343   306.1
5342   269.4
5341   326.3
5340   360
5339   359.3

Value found -0.9 angstrom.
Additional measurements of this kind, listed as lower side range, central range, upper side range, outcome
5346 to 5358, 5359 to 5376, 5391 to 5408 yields -0.60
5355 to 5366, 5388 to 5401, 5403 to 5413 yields 0.16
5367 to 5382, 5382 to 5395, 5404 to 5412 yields 0.28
